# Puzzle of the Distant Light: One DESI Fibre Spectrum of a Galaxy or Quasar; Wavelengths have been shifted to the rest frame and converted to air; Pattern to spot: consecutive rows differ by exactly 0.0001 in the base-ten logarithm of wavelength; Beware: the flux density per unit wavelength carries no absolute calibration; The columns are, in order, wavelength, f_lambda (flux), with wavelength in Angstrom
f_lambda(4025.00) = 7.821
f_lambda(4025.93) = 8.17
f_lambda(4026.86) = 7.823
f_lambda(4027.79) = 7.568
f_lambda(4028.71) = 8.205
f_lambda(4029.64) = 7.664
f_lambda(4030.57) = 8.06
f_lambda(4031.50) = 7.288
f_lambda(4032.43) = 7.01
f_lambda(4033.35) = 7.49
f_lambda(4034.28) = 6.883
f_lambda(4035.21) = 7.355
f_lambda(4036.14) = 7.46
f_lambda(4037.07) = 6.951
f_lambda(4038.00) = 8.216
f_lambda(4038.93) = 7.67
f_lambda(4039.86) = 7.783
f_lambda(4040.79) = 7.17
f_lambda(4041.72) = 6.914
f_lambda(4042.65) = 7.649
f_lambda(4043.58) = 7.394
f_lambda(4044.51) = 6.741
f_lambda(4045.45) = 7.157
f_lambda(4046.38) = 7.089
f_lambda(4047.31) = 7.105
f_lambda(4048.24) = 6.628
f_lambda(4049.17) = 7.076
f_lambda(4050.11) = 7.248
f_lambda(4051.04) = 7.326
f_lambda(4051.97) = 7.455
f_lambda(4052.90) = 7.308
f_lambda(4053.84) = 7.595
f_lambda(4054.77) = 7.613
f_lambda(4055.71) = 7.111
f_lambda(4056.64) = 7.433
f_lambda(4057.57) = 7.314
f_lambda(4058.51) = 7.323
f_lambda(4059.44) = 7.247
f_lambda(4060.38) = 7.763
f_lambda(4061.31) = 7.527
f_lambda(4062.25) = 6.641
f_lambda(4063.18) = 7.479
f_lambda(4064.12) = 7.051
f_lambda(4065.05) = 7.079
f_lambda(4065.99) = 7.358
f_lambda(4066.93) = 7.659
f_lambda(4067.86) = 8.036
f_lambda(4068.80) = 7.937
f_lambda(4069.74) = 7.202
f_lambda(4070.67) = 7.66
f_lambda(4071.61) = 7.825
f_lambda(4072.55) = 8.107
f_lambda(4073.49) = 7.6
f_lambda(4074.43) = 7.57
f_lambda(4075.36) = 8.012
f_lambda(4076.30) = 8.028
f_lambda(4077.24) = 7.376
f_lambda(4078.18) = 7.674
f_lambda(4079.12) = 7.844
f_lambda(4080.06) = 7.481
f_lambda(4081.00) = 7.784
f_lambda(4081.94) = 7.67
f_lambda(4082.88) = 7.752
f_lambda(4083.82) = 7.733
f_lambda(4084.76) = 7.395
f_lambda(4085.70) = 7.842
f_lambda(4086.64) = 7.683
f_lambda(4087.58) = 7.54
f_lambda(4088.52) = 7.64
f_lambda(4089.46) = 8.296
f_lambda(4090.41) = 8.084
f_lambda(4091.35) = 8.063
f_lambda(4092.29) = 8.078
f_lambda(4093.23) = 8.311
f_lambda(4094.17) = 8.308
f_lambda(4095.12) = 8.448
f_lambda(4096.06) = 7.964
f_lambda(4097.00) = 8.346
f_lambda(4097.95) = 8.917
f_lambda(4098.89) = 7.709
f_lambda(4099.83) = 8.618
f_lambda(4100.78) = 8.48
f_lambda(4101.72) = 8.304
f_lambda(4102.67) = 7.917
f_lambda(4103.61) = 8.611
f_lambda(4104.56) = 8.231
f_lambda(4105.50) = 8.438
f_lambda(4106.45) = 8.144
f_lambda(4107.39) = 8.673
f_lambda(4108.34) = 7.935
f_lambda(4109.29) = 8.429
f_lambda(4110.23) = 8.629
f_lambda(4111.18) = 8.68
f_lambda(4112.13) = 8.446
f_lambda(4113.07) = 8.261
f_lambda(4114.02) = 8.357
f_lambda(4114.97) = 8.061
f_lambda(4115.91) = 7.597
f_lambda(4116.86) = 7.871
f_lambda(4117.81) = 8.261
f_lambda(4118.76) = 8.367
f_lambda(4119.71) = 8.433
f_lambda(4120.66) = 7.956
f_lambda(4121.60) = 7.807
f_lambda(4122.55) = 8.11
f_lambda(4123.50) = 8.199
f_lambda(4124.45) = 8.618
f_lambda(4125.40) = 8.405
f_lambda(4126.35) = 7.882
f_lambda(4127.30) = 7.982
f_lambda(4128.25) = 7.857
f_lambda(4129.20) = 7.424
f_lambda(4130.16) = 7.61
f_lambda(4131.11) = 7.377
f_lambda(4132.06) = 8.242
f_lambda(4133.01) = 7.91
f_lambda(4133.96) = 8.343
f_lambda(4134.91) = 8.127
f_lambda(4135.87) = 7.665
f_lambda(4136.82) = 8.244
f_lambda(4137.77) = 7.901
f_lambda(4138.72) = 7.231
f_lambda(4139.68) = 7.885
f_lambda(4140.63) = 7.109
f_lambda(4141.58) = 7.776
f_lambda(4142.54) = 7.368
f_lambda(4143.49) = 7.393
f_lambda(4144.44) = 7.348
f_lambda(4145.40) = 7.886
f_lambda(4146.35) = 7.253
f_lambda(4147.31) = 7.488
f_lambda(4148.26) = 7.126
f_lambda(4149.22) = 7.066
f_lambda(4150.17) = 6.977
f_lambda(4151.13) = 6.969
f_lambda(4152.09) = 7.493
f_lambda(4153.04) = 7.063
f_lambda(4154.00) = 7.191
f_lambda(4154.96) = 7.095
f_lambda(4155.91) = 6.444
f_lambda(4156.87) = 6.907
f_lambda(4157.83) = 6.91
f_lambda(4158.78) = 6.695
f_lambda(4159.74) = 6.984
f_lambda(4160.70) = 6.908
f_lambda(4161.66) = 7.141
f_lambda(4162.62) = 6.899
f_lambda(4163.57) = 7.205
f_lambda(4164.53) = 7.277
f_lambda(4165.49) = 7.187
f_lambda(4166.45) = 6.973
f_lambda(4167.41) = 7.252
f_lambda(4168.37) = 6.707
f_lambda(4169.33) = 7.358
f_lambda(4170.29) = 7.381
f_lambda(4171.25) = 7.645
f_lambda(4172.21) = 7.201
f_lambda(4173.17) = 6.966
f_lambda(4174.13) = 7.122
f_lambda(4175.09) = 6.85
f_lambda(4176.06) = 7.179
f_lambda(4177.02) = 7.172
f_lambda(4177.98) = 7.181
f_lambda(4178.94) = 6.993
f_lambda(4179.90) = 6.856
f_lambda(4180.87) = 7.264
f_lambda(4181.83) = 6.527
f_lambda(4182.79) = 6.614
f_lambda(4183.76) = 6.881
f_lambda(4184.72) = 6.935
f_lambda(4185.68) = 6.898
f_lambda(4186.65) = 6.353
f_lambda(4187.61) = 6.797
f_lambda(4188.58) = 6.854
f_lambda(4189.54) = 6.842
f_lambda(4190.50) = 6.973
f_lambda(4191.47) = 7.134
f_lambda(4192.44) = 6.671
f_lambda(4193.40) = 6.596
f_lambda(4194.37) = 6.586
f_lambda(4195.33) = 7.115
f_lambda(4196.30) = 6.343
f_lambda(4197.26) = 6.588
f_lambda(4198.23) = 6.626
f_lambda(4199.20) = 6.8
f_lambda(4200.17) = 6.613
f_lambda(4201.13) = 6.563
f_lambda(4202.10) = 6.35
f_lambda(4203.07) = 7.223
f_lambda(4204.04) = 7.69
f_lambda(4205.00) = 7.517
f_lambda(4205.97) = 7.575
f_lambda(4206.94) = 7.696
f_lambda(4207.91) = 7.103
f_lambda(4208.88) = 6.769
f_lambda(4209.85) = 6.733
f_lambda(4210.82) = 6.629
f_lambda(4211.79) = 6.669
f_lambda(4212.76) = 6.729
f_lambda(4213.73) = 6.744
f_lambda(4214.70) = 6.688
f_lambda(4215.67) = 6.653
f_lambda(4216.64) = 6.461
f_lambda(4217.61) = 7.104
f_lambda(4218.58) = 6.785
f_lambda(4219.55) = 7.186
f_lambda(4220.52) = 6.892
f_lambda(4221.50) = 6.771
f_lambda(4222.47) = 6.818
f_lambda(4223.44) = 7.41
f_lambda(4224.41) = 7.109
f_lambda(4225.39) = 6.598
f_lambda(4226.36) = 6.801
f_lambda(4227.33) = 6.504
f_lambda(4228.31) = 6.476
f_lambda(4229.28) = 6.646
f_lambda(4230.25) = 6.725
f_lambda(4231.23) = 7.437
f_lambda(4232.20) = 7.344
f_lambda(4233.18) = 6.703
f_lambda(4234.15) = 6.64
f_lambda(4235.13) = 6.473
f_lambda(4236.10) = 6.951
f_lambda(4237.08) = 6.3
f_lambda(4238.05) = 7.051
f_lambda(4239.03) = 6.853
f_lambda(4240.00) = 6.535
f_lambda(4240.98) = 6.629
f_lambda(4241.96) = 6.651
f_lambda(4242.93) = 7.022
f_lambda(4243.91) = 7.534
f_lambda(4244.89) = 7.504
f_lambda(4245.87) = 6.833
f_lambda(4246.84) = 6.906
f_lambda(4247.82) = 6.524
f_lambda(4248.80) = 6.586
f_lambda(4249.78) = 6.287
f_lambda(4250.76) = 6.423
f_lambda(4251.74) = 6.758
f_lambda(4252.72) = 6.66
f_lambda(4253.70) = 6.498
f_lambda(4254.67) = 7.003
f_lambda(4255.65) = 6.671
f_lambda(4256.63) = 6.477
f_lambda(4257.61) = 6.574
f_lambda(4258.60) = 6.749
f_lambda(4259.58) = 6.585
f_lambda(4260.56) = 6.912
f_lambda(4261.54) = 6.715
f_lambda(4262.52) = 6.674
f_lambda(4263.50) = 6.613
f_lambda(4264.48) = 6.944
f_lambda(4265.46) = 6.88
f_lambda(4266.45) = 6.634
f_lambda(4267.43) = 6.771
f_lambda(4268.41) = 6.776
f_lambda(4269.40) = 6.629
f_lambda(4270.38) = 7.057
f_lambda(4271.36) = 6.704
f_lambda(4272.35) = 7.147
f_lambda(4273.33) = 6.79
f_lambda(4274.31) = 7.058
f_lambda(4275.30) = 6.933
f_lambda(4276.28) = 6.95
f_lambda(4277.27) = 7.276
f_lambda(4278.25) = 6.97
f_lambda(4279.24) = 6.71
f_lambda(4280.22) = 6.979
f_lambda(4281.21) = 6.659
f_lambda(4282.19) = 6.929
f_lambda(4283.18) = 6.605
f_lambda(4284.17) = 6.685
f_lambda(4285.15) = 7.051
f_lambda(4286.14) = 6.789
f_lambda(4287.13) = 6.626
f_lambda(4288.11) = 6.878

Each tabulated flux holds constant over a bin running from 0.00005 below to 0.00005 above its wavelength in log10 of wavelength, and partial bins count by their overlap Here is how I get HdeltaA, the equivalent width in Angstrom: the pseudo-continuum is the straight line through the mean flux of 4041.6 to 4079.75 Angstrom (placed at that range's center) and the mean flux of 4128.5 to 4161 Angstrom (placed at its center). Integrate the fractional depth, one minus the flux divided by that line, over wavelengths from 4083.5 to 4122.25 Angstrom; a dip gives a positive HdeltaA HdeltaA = -4.0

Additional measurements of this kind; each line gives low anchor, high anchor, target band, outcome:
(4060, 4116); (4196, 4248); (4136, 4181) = 1.0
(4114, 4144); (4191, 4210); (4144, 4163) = 1.2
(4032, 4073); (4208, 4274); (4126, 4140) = -1.4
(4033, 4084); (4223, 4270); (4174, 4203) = 0.7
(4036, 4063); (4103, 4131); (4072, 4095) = -0.3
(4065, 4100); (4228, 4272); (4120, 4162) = -0.3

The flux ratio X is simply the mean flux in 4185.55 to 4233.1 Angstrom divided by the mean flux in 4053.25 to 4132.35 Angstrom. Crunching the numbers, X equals 0.9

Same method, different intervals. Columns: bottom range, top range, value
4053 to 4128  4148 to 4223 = 0.88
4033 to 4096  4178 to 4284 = 0.90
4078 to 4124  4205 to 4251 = 0.84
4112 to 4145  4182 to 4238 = 0.86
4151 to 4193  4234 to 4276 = 0.97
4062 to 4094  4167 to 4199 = 0.90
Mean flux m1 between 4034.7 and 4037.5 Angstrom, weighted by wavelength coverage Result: 7.25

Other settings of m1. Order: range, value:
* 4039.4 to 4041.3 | 7.47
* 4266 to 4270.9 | 6.78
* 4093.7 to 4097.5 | 8.26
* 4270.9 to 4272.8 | 6.9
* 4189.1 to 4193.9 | 6.84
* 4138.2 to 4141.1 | 7.42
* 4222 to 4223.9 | 7.12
